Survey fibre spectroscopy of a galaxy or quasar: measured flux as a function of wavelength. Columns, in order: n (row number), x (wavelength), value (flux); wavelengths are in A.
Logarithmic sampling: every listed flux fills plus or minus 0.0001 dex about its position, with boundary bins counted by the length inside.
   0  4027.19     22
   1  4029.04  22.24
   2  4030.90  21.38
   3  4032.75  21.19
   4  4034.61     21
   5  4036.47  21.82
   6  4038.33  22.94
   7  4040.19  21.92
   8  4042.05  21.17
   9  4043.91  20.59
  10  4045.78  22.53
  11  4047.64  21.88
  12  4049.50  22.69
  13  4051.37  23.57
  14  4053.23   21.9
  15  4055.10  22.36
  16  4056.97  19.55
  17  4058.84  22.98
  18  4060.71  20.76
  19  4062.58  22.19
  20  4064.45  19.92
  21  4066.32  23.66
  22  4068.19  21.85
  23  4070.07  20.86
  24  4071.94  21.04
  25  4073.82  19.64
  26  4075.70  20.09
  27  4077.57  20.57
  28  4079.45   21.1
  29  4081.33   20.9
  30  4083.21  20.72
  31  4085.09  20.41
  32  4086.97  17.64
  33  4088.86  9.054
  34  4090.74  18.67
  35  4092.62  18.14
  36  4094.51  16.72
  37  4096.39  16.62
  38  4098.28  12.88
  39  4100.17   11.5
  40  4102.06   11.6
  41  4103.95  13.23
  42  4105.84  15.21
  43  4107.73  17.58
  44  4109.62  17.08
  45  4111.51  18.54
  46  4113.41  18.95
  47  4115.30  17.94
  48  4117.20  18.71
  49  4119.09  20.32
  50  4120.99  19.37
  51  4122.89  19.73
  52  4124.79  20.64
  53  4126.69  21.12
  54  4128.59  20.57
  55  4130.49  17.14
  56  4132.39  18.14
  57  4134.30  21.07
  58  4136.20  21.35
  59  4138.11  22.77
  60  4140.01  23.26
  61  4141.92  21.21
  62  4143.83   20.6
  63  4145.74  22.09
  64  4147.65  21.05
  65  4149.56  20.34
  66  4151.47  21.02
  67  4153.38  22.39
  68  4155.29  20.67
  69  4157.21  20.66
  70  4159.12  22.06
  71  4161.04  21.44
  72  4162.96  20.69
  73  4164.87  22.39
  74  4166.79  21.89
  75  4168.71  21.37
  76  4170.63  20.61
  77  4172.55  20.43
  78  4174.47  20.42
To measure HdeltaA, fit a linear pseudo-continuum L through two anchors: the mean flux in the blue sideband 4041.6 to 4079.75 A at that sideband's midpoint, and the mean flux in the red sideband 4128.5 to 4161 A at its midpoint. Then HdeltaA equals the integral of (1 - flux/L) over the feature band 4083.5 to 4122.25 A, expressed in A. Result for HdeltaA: 8.4 A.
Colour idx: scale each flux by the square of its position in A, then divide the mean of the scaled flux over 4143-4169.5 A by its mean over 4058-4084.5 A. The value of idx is 1.05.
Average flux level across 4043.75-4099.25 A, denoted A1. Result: 20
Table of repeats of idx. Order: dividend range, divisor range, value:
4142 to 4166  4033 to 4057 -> 1.02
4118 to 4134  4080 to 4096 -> 1.12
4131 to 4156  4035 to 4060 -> 1.01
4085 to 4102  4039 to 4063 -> 0.71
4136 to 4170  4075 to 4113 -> 1.31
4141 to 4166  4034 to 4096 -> 1.08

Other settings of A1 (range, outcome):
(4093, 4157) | 18.9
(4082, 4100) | 16.6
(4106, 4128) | 19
